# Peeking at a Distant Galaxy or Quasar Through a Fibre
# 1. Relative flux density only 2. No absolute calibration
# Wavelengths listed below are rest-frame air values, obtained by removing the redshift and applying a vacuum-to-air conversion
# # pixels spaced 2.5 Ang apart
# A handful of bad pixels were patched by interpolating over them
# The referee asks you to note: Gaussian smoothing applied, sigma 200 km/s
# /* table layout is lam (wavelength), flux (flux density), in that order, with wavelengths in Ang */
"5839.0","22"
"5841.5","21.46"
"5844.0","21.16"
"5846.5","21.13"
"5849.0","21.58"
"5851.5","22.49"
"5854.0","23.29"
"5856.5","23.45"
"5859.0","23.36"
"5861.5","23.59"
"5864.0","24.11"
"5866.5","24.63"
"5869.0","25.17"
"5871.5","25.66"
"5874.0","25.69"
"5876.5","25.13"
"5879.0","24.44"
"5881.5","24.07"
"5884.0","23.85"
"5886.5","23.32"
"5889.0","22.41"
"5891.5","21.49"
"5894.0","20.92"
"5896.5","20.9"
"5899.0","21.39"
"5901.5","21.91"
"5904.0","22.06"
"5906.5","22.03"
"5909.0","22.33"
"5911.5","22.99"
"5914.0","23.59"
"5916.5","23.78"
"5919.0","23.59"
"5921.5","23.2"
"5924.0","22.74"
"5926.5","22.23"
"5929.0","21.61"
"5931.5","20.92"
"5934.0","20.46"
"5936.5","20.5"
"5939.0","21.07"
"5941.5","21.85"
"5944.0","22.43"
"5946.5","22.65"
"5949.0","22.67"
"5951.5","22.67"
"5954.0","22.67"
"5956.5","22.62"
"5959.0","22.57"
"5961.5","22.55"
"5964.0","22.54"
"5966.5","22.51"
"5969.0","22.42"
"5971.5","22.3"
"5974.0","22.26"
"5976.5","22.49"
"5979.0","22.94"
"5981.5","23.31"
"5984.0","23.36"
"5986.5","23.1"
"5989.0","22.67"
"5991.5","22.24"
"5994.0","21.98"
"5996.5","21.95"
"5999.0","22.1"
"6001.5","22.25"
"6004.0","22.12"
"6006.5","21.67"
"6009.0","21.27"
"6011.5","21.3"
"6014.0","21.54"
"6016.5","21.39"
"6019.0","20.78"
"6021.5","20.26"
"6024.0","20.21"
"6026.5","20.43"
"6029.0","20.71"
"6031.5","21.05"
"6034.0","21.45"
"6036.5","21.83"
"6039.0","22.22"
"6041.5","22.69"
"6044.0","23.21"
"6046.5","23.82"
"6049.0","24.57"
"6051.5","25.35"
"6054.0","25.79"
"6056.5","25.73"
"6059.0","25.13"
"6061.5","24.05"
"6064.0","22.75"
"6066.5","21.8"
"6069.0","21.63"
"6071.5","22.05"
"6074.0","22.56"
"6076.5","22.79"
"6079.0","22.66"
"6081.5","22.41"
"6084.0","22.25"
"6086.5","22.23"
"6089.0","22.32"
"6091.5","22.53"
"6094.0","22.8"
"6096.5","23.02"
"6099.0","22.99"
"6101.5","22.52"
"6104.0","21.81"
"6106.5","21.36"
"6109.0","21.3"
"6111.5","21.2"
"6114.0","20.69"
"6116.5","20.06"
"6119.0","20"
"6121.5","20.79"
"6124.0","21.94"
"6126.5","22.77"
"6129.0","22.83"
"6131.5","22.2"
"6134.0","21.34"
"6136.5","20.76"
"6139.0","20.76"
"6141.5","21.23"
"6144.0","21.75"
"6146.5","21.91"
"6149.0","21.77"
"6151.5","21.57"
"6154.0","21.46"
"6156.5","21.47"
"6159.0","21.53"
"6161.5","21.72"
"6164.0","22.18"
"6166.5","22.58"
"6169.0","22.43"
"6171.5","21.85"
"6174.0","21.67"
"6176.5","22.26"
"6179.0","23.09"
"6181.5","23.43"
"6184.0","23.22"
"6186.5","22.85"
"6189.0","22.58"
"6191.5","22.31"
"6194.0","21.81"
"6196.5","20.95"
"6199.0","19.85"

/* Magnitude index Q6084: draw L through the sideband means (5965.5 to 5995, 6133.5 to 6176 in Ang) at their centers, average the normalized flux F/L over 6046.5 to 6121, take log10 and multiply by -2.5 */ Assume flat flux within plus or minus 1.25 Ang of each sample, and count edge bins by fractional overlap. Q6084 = -0.028 mag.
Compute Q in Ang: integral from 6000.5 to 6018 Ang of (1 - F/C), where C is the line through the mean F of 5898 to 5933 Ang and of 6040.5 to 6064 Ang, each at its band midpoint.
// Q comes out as 1.59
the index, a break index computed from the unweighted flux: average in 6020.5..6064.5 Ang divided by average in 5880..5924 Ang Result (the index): 1.01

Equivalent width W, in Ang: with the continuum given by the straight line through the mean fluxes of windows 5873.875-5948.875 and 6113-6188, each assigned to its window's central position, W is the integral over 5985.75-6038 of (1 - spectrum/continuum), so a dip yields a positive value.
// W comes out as 1.6 Ang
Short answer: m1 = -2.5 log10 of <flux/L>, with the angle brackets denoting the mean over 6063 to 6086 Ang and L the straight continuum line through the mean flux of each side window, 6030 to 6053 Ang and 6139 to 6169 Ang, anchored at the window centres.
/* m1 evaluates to 0.01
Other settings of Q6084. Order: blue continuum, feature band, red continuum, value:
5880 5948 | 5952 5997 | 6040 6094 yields 0.00 mag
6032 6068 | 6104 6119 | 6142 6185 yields 0.09 mag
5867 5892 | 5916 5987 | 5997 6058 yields 0.04 mag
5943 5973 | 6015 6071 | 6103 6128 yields -0.04 mag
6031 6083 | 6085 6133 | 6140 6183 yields 0.03 mag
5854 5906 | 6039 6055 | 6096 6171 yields -0.09 mag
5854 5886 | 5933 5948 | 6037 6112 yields 0.11 mag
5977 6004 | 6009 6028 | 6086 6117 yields 0.08 mag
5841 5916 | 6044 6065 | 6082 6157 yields -0.12 mag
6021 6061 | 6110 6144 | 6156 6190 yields 0.06 mag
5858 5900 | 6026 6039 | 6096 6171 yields 0.06 mag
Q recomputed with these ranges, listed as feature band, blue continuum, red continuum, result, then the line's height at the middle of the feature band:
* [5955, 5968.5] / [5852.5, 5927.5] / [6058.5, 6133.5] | 0.2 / 22.9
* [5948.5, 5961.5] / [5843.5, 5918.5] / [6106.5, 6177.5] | 0.0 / 22.7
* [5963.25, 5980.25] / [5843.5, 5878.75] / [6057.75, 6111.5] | 0.4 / 23.1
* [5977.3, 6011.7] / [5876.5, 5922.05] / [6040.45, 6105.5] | 0.9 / 23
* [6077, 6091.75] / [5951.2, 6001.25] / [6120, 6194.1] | -0.1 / 22.2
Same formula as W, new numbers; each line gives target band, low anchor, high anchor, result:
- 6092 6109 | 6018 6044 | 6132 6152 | -0.8 Ang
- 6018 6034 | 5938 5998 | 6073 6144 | 1.1 Ang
